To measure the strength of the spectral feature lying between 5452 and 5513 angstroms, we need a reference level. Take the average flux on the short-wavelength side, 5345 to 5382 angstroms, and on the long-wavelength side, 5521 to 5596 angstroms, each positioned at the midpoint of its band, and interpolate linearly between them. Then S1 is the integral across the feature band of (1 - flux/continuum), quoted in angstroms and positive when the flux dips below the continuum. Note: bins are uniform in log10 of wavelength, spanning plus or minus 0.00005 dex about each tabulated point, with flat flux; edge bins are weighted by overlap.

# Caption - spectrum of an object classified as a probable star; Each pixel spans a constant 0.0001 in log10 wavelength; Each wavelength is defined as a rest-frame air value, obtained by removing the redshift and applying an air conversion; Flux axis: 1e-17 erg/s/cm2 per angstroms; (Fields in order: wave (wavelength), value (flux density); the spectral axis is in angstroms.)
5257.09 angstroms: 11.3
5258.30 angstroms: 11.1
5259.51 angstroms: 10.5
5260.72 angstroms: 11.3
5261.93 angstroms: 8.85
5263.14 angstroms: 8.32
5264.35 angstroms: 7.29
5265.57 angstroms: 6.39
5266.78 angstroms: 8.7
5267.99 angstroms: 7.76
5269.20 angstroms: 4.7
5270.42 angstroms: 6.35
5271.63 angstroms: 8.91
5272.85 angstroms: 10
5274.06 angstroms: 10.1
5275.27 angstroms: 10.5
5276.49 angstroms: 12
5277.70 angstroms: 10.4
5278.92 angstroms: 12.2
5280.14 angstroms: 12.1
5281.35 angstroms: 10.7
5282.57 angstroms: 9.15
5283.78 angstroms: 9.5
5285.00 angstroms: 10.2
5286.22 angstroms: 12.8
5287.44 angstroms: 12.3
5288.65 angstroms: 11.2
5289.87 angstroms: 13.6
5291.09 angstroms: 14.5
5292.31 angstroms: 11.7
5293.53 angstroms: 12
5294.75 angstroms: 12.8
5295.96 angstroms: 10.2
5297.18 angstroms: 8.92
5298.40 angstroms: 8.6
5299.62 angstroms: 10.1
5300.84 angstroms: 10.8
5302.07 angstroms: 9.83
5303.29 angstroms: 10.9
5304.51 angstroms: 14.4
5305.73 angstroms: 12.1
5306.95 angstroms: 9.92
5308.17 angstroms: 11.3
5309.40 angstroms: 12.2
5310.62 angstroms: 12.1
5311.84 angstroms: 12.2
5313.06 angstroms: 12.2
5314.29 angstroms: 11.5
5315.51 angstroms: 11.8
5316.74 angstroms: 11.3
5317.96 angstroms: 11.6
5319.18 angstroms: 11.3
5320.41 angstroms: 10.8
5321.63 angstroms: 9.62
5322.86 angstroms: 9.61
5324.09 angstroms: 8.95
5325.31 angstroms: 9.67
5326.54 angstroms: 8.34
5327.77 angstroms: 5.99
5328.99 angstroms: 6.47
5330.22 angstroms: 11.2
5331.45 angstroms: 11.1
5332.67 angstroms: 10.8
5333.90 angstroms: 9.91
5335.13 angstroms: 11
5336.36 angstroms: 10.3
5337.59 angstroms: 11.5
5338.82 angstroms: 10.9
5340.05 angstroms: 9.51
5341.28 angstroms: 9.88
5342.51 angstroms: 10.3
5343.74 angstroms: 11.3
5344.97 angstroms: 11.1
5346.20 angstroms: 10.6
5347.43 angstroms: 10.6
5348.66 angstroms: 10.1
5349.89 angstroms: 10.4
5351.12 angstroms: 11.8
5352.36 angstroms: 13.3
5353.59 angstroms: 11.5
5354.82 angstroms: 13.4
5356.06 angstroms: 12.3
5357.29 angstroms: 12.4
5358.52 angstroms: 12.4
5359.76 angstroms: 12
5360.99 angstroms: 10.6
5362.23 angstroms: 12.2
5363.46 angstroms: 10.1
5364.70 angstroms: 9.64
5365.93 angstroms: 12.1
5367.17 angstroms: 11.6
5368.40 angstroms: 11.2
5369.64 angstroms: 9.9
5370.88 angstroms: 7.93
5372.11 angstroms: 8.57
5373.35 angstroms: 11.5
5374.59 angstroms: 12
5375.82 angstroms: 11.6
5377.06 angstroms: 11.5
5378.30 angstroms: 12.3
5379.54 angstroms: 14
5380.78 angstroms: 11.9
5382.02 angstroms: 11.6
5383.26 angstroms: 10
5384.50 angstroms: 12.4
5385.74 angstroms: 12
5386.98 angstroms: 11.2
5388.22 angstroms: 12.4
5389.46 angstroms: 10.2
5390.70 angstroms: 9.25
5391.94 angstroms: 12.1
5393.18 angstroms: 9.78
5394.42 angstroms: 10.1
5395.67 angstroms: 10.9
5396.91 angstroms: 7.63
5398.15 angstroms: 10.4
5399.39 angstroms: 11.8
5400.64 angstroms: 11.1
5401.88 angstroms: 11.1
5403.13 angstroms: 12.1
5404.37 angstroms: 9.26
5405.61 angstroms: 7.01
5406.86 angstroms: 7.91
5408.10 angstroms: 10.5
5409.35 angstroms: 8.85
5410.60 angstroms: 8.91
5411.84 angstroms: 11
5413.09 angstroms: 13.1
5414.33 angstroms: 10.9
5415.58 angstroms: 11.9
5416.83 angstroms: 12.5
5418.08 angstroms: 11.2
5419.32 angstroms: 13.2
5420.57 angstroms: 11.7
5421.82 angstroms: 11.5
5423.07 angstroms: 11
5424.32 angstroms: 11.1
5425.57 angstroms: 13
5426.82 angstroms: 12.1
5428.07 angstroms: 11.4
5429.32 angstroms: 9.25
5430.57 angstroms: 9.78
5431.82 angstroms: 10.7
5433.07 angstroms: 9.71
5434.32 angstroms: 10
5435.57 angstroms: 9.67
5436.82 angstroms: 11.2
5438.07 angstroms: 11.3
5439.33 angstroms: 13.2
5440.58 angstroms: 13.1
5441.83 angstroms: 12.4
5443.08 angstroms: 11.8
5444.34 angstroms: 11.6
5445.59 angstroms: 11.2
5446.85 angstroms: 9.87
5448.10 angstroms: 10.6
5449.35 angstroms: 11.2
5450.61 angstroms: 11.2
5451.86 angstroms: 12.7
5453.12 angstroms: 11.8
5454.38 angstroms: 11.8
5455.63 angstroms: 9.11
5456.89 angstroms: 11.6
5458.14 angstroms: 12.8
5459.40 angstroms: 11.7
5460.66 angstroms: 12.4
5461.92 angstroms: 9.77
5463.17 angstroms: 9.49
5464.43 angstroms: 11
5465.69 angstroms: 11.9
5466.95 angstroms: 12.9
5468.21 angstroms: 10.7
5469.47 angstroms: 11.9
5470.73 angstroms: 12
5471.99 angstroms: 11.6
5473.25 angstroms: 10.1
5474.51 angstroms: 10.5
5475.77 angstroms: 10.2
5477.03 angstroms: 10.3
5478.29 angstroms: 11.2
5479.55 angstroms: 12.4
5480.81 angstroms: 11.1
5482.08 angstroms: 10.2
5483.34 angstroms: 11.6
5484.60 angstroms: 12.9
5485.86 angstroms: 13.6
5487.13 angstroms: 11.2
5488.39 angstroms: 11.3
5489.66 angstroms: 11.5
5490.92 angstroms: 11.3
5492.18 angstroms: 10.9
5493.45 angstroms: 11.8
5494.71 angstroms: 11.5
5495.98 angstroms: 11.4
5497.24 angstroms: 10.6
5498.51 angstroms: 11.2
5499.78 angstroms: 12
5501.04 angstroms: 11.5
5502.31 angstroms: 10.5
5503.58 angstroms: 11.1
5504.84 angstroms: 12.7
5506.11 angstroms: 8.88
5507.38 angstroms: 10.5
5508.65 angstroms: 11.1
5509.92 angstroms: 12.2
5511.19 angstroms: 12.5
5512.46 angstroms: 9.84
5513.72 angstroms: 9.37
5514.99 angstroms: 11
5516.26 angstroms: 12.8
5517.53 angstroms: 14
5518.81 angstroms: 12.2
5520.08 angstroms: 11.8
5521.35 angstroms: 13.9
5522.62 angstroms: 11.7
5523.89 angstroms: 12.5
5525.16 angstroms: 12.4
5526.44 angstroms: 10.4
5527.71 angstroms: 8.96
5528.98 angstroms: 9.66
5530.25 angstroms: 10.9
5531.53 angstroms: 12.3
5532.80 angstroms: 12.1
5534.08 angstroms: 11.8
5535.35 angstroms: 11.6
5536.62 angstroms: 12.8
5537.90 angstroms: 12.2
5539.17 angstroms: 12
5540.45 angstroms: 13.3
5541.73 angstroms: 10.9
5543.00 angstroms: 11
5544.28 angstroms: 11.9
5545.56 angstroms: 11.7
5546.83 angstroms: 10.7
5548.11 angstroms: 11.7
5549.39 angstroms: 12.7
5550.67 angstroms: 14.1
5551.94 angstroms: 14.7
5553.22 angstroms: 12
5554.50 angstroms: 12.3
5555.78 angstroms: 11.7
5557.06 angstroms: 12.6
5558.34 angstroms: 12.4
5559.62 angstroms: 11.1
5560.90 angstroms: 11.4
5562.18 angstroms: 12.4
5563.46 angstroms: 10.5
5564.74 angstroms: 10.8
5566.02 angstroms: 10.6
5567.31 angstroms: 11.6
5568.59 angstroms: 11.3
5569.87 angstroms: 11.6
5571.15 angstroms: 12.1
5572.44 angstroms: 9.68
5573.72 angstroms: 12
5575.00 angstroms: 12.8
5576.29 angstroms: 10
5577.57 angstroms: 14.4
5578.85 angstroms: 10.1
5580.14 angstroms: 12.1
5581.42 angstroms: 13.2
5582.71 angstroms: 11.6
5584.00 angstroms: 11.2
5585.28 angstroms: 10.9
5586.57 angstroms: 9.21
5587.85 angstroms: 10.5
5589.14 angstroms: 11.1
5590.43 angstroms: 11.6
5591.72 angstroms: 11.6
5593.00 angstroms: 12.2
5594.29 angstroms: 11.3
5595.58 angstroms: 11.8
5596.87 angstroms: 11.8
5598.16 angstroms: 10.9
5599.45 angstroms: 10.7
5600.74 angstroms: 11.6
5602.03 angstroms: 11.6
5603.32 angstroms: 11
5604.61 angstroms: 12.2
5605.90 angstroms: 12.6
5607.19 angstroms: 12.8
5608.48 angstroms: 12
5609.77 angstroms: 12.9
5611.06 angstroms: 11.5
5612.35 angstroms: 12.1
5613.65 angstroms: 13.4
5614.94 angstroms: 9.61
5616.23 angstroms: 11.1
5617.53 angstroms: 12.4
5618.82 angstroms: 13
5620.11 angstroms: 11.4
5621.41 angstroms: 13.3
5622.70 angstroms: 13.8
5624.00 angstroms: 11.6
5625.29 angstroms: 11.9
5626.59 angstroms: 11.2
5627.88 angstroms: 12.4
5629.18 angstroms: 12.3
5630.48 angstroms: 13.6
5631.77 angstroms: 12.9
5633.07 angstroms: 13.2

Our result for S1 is 1.31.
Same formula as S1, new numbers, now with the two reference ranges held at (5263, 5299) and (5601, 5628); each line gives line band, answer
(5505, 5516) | 0.6 angstroms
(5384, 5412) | 1.3 angstroms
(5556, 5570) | 0.4 angstroms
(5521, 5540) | -0.1 angstroms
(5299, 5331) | -0.9 angstroms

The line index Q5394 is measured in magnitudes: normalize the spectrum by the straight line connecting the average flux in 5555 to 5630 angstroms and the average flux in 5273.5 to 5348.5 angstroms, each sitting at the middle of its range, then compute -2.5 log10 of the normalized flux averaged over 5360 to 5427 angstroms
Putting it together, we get 0.013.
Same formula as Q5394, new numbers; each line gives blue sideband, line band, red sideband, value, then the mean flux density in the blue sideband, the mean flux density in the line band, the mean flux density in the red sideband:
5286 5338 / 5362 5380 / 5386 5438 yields -0.024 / 10.9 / 11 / 10.7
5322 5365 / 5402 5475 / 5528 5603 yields -0.005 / 10.6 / 11.1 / 11.6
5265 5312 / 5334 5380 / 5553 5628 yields -0.029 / 10.6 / 11.1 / 11.7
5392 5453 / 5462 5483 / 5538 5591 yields 0.013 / 10.9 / 11.1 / 11.7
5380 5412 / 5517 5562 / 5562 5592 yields -0.077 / 10.4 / 12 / 11.3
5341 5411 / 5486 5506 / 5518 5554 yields 0.030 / 10.9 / 11.4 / 11.9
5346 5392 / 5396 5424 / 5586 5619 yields 0.070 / 11.3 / 10.7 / 11.6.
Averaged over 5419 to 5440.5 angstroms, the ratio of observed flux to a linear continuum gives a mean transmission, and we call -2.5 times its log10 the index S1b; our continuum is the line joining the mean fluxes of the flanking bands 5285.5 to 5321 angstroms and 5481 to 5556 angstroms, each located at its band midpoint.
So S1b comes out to 0.04 mag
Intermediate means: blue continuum 11.5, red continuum 11.7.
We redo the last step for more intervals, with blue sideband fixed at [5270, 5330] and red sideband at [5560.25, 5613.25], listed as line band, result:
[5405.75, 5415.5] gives 0.10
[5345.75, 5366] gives -0.06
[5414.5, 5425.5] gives -0.07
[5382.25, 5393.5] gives -0.01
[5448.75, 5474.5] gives -0.02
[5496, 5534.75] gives -0.01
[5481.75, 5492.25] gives -0.04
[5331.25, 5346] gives 0.02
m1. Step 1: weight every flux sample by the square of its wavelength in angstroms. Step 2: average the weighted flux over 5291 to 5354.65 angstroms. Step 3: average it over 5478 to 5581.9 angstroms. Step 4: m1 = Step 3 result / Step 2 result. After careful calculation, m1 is 1.2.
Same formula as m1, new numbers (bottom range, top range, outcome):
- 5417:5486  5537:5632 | 1.10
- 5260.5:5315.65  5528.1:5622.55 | 1.24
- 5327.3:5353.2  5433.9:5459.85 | 1.14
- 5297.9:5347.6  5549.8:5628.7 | 1.23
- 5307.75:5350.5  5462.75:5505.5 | 1.15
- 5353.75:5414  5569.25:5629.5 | 1.16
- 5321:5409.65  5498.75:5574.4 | 1.17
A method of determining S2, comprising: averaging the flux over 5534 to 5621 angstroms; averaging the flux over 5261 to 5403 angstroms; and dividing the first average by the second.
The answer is 1.1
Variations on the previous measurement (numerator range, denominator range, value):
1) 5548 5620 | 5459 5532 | 1.03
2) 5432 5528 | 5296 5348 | 1.08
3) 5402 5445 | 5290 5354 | 1.02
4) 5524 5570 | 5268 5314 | 1.08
